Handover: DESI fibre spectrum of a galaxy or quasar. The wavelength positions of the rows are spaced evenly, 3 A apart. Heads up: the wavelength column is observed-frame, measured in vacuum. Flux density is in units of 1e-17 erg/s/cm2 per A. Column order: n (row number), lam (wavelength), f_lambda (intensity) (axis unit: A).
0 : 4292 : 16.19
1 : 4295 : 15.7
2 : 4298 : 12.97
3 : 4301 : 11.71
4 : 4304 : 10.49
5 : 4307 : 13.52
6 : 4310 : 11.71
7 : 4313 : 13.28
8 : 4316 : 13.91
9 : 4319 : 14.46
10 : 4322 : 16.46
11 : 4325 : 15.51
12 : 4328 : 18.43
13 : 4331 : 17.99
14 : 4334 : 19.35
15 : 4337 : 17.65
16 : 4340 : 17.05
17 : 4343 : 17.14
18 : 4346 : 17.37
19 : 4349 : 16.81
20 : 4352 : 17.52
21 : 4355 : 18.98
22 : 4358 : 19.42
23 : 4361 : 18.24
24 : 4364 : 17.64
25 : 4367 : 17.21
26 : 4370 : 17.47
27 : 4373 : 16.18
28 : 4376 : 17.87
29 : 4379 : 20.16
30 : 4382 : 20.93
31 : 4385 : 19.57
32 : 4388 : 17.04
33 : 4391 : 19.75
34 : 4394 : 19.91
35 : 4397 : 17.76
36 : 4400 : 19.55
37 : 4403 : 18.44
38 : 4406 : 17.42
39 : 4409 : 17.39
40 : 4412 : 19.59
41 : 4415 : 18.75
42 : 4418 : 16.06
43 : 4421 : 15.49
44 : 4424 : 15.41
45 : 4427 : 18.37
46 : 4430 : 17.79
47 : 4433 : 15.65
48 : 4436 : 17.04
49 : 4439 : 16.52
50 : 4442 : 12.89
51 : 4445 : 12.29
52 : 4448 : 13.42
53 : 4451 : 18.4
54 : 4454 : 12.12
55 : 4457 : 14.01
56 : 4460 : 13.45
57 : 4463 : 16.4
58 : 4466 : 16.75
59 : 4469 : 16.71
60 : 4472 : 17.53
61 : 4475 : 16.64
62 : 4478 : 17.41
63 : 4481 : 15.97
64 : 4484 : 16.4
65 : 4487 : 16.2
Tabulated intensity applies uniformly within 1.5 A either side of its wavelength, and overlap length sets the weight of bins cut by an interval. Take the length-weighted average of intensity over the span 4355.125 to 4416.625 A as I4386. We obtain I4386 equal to 18.5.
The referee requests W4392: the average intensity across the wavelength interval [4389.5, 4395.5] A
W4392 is 19.8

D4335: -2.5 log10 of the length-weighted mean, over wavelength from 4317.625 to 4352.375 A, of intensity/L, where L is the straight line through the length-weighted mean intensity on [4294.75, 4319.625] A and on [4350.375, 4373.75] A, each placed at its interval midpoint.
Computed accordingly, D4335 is -0.12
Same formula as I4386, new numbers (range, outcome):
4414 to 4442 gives 16.5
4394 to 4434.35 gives 17.6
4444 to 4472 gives 15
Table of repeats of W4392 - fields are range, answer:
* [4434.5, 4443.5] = 15.5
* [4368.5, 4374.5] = 16.8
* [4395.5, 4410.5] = 18.1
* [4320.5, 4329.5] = 16.8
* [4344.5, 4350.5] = 17.1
